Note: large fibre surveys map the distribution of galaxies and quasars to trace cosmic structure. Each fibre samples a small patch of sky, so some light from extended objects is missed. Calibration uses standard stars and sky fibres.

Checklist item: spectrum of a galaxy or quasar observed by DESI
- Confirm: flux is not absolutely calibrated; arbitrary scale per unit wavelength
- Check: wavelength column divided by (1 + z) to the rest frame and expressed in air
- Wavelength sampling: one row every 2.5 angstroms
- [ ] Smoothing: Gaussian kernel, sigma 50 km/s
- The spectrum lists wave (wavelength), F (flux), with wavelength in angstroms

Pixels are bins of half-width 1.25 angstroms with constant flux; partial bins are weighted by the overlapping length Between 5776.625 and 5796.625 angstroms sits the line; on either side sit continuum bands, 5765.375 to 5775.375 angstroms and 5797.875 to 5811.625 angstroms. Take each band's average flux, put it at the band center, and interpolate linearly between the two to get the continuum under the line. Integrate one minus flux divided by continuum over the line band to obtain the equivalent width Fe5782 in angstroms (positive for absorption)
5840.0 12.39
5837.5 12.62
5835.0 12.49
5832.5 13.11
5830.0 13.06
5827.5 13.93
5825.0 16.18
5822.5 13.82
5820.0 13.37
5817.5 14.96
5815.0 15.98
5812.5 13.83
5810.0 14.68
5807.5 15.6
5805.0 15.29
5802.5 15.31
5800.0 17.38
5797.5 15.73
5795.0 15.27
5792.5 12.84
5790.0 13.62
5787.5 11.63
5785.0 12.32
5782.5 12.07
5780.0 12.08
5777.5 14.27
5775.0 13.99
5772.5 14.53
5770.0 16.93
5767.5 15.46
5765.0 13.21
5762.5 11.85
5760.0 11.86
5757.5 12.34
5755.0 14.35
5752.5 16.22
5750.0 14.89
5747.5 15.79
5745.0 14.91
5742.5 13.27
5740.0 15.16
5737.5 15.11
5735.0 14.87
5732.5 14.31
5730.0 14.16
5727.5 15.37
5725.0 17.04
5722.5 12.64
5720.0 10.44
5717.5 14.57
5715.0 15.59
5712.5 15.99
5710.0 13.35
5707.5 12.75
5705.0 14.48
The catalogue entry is 3.0 angstroms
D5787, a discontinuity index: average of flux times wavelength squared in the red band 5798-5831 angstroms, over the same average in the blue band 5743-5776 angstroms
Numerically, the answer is 1.06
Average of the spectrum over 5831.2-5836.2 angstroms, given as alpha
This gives 12.8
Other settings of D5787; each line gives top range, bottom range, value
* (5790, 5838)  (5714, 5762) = 1.04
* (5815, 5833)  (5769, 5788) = 1.07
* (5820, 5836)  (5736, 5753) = 0.94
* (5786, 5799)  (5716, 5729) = 1.01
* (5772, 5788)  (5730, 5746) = 0.90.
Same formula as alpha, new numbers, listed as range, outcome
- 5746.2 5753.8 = 15.6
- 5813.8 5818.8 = 15.4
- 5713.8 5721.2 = 13.5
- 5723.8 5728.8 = 16.2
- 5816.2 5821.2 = 14.2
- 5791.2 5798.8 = 14.6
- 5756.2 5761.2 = 12.1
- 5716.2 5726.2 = 13.7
